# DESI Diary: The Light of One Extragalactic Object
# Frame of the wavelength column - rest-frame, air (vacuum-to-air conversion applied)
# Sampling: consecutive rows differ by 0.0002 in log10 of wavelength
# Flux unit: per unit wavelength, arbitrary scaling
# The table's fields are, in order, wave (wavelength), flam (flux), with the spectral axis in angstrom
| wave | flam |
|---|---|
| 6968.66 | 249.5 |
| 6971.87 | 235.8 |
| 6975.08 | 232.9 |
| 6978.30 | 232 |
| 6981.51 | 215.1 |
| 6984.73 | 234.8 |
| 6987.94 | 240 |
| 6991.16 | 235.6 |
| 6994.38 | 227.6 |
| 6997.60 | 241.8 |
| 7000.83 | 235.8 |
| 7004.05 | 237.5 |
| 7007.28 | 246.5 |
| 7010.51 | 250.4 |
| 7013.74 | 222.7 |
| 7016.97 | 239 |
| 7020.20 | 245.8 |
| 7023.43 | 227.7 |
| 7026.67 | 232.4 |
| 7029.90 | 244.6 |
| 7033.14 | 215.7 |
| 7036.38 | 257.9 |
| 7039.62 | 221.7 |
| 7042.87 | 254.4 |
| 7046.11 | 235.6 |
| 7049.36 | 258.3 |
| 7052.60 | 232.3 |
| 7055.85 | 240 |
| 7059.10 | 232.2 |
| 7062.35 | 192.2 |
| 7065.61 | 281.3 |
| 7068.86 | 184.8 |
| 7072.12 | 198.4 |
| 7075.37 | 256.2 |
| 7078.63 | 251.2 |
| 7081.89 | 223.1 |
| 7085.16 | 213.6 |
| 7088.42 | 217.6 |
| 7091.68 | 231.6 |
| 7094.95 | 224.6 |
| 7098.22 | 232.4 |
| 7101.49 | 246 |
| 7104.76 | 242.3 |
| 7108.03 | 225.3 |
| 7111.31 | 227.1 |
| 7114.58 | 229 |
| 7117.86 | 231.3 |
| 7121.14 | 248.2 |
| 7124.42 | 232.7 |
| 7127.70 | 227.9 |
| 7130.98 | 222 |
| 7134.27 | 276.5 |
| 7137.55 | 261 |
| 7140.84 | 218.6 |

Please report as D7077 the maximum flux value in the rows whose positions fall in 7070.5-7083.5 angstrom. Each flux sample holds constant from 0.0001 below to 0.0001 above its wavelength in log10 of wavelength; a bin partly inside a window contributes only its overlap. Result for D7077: 256.2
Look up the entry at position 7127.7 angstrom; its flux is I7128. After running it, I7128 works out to 227.9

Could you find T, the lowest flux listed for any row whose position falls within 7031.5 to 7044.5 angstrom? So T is 215.7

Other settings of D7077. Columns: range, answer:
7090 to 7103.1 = 246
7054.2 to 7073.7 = 281.3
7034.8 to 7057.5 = 258.3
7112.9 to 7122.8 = 248.2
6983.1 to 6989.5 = 240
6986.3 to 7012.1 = 250.4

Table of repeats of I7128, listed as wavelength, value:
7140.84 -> 218.6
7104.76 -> 242.3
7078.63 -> 251.2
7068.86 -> 184.8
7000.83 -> 235.8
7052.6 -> 232.3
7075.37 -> 256.2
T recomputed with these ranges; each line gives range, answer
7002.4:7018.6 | 222.7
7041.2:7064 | 192.2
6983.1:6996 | 227.6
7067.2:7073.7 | 184.8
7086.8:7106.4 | 217.6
